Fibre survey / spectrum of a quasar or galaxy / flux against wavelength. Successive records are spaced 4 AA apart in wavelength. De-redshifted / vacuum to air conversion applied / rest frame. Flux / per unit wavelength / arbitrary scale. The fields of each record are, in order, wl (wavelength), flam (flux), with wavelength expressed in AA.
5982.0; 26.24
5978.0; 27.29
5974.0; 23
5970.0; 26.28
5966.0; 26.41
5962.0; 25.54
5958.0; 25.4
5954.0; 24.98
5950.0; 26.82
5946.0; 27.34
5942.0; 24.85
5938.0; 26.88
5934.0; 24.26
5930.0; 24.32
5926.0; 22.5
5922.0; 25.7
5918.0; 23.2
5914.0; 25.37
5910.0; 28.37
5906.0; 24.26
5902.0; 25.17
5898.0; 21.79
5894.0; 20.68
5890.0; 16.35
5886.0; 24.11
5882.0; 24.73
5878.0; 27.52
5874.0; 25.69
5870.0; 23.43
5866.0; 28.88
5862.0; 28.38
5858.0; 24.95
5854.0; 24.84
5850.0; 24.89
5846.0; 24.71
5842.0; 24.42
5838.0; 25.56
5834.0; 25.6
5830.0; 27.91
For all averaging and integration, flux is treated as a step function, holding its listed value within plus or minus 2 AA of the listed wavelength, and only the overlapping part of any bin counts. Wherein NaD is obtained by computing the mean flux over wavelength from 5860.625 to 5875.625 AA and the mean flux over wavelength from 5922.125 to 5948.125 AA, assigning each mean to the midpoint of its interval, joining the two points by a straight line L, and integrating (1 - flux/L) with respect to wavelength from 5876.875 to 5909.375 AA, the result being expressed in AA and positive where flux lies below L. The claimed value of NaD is 3.5 AA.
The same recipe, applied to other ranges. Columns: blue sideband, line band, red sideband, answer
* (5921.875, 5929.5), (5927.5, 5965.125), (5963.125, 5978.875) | -1.5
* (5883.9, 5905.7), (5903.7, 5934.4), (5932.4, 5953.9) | -1.2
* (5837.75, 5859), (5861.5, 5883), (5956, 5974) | -1.2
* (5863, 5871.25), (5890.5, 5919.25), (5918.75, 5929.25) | 1.3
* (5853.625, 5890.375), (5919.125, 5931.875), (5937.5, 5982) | 0.8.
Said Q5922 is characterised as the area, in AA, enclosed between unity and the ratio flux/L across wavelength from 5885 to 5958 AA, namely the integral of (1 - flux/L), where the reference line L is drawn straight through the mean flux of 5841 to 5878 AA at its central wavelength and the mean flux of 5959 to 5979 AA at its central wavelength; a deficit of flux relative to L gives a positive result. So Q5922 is 3.83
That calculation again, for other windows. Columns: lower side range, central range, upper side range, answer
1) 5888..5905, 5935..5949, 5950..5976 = -1.3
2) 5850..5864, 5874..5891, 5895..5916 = 1.0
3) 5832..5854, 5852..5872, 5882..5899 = -2.3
